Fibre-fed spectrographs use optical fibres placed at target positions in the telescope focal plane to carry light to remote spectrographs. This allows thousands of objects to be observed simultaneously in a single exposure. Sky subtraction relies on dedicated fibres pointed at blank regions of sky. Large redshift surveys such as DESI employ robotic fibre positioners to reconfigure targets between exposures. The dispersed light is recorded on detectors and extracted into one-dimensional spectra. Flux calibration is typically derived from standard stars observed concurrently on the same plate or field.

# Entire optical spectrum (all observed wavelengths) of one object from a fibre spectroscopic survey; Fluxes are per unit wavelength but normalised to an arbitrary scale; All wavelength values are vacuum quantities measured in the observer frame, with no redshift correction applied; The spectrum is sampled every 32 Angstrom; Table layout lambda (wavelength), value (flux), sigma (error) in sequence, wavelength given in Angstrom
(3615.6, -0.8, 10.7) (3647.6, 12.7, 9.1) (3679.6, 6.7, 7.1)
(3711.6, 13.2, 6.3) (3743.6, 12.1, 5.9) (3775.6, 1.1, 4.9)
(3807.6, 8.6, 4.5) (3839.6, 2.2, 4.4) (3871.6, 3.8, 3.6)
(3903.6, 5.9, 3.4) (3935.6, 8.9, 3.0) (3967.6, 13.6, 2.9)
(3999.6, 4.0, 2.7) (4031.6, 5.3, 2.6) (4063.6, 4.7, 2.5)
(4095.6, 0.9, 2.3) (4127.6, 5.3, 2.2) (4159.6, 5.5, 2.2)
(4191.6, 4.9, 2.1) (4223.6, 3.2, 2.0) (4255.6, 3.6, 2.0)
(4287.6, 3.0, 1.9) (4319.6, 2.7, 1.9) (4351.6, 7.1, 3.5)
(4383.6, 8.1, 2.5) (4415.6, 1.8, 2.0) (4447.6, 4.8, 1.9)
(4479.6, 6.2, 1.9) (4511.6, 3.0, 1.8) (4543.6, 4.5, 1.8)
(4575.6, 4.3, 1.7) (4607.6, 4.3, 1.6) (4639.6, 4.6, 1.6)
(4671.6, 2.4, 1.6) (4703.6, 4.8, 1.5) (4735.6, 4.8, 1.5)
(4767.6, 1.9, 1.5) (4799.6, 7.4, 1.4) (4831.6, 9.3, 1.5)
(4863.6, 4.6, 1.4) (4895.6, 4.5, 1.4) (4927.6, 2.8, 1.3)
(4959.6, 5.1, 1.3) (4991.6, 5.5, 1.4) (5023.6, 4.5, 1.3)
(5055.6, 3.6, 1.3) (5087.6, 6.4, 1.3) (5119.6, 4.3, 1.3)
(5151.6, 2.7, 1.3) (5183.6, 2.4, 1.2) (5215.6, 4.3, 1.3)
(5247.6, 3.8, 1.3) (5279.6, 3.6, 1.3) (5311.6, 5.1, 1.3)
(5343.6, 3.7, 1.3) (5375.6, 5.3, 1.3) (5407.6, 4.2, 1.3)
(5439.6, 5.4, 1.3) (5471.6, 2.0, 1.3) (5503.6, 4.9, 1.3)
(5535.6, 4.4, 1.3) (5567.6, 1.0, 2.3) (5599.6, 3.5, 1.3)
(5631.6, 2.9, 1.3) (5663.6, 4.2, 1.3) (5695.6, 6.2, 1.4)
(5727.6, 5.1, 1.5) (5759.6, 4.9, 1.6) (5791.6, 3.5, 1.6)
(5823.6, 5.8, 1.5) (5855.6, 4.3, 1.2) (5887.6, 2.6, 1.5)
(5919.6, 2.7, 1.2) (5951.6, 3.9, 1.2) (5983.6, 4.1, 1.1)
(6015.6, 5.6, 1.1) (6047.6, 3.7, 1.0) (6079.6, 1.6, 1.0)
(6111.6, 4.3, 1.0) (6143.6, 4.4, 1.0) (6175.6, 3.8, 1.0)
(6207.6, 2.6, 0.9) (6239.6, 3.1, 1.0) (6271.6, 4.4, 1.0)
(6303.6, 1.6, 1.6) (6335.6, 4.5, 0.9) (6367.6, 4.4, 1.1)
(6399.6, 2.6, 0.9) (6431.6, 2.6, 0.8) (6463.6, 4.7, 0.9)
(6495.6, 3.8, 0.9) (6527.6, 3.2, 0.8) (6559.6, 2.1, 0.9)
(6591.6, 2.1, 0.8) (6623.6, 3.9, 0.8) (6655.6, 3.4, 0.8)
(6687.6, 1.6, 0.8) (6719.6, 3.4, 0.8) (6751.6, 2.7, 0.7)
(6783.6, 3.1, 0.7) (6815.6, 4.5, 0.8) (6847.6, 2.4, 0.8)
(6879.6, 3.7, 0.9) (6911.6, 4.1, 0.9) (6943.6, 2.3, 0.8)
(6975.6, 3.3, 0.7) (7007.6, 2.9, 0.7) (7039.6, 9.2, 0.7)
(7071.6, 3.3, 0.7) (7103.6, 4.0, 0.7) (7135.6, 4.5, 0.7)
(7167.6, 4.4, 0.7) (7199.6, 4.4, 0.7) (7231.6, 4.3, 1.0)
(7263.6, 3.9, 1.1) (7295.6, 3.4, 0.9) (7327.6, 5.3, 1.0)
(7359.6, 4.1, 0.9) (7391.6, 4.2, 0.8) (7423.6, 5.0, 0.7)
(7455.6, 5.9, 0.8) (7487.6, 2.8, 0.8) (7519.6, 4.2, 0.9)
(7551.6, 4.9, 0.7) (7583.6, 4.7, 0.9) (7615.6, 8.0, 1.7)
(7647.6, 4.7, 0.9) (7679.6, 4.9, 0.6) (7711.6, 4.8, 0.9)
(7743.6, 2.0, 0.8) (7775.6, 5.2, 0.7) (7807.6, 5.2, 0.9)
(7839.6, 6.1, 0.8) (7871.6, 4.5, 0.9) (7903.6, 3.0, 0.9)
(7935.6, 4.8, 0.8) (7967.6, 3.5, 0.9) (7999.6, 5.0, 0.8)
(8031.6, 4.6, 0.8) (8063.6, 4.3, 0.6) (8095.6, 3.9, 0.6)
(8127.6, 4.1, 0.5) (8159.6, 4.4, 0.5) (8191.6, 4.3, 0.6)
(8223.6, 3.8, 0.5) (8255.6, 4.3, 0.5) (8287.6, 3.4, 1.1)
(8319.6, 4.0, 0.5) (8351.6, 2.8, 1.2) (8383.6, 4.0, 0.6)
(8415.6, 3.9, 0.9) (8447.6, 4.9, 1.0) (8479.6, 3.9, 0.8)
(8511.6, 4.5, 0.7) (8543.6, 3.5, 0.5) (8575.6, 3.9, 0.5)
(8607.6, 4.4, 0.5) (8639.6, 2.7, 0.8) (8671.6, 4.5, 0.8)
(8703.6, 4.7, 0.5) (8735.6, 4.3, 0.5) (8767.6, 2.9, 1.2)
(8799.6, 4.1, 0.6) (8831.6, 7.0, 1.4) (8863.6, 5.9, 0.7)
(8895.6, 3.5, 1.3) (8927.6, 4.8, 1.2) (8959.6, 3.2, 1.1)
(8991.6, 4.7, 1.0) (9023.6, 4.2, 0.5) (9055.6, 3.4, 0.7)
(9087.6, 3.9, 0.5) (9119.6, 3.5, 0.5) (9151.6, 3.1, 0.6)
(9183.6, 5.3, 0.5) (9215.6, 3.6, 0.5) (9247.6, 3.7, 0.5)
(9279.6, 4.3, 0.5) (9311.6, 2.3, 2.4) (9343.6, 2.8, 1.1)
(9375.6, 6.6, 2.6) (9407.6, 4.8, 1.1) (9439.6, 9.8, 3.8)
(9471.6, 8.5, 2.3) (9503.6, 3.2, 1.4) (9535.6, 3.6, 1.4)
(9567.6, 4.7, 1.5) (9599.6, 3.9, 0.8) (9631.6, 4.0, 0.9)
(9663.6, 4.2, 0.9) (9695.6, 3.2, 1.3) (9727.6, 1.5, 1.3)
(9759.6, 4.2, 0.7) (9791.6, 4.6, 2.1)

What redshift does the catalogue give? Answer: 0.890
